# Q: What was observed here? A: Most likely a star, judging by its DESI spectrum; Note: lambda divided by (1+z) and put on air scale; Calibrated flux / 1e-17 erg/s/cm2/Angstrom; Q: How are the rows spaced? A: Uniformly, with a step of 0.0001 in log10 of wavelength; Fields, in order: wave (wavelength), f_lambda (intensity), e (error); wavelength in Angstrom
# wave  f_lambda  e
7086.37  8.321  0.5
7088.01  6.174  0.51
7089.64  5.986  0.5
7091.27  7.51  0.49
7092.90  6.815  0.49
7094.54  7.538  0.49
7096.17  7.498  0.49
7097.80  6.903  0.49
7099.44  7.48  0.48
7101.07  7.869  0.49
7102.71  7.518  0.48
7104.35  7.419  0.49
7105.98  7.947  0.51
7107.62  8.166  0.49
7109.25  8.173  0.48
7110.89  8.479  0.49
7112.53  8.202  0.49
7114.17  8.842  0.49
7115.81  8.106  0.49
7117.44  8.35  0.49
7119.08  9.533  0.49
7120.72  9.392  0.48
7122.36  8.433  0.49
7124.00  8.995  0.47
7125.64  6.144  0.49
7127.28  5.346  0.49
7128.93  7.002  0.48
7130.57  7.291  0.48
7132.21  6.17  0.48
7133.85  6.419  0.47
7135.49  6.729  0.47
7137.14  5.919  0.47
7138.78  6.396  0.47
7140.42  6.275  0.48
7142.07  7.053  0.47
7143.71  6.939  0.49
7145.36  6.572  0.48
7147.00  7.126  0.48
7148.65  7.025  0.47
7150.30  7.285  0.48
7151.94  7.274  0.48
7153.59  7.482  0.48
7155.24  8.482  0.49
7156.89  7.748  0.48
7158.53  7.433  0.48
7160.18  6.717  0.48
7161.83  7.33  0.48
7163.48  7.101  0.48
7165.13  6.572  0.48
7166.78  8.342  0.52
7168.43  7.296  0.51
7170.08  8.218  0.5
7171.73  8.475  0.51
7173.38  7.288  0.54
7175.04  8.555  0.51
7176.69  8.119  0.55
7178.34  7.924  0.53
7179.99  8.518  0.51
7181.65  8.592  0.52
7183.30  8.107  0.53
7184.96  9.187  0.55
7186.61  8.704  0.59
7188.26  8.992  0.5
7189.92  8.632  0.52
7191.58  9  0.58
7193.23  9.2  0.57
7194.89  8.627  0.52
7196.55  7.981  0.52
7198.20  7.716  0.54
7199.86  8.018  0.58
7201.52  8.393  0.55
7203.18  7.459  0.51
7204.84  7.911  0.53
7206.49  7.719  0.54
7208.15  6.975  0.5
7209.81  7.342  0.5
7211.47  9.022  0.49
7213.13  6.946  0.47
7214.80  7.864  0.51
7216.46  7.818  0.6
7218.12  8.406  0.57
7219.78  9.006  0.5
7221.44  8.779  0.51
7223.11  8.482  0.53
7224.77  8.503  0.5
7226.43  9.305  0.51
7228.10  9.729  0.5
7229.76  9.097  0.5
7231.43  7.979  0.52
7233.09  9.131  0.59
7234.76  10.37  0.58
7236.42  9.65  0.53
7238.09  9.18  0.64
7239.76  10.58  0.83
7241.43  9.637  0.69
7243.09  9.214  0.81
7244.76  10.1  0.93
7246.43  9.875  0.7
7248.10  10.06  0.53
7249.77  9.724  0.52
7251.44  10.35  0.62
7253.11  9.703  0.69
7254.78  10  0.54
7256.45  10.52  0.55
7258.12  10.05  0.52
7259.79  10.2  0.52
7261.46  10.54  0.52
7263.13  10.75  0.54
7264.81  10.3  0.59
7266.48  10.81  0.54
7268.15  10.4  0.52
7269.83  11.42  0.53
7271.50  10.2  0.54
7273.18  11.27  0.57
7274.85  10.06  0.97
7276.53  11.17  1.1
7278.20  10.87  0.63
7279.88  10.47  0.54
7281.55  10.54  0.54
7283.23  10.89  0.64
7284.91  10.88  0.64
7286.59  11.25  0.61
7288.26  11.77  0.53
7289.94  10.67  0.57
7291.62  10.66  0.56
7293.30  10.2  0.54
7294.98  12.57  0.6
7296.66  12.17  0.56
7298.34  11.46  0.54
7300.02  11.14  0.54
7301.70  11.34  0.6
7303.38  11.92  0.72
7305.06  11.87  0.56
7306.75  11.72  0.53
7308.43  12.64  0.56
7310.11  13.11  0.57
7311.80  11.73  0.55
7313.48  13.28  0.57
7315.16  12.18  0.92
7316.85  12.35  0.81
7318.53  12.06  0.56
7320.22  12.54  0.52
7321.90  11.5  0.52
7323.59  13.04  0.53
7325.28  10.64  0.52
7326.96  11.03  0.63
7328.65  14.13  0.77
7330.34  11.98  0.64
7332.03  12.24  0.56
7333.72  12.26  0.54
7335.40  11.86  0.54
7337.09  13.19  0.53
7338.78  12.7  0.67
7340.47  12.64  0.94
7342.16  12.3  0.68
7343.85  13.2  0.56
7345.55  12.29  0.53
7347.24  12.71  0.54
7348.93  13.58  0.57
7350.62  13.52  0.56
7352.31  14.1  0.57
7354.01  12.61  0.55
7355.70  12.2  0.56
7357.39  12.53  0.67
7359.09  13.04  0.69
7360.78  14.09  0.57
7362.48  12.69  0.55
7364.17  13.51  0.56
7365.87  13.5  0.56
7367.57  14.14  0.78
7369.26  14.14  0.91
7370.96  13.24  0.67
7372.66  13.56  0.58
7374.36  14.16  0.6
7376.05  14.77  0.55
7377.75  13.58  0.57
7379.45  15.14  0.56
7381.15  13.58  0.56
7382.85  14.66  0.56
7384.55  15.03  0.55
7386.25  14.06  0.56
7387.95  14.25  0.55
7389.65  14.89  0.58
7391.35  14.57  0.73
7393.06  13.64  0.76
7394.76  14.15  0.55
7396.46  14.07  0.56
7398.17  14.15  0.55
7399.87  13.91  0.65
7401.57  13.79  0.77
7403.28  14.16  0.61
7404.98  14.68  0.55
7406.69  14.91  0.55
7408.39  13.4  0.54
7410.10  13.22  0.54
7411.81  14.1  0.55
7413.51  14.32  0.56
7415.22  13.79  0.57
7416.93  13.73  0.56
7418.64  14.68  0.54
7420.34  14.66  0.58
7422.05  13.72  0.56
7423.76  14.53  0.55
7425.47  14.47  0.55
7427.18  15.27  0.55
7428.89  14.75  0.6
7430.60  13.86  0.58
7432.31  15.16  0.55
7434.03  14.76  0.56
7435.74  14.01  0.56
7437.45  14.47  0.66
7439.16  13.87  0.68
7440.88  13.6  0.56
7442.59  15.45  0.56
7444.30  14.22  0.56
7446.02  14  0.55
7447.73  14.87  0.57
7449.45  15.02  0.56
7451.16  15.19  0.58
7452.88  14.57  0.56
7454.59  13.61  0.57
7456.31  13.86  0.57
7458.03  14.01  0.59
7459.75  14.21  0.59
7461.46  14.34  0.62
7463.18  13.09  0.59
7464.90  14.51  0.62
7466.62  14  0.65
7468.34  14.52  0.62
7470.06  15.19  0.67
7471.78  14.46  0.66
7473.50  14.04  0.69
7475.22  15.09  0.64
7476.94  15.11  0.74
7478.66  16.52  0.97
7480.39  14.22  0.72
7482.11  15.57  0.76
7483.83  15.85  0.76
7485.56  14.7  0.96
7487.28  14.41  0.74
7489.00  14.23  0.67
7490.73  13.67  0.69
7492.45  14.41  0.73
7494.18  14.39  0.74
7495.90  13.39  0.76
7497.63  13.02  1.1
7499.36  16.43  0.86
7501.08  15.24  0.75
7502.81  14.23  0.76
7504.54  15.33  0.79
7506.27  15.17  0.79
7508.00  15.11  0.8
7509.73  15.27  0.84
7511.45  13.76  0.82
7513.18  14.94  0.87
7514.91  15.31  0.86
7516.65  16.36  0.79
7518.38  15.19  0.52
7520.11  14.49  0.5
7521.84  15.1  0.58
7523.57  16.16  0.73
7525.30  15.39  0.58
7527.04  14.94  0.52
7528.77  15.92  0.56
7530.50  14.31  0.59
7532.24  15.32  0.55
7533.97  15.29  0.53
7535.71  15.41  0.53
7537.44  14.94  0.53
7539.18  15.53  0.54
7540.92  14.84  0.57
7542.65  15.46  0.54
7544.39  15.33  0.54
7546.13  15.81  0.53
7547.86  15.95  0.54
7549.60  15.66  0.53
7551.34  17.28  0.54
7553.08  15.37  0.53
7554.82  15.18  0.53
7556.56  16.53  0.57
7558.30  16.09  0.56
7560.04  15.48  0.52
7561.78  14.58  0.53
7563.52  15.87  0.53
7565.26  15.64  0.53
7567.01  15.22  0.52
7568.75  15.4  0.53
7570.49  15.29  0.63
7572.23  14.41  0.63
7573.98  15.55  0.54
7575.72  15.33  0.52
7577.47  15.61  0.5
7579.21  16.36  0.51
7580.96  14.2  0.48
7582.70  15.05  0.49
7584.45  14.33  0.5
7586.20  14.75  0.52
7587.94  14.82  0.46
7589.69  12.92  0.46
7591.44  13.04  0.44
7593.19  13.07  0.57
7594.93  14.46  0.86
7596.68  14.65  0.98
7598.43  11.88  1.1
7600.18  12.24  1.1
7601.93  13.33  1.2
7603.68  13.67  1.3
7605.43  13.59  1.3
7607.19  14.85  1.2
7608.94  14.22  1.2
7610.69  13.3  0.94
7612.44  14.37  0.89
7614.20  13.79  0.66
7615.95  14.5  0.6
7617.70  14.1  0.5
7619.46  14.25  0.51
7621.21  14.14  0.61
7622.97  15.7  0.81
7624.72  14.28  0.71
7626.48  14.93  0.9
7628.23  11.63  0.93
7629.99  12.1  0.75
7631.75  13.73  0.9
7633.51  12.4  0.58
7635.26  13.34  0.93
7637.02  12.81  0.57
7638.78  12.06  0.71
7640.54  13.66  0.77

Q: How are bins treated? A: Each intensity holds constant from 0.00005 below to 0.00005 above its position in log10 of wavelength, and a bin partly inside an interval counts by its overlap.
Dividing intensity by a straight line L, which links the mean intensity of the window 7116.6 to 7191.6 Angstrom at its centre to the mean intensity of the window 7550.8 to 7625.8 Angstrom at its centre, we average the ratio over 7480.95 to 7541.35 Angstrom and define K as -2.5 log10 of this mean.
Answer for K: -0.12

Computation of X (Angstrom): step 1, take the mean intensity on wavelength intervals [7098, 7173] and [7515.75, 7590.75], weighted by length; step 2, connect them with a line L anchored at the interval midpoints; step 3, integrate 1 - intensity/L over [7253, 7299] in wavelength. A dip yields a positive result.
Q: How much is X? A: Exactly -3.1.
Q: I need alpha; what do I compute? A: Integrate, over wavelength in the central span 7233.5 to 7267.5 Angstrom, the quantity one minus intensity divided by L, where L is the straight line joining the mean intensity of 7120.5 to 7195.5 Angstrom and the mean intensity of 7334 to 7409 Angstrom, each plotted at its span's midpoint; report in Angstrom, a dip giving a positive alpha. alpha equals 0.5 Angstrom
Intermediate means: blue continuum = 7.6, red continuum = 13.7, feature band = 10.1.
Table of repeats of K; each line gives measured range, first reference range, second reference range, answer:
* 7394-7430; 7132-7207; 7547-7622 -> -0.21 mag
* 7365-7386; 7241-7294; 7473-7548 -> -0.13 mag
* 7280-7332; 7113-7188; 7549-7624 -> -0.16 mag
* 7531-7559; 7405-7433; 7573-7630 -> -0.10 mag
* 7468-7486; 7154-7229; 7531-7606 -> -0.14 mag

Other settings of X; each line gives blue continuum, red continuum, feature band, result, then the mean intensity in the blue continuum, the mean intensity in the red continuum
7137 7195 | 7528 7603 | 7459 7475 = -1.35 Angstrom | 7.75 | 15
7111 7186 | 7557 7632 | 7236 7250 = -1.20 Angstrom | 7.57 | 14.4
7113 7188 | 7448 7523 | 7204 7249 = 1.82 Angstrom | 7.59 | 14.7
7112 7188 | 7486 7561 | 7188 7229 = 2.20 Angstrom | 7.6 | 15.2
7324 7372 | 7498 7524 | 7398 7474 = -1.09 Angstrom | 12.9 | 15.1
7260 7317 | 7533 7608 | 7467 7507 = -2.65 Angstrom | 11.3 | 14.9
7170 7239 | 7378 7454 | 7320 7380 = -2.37 Angstrom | 8.46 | 14.3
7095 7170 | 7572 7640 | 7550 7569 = -3.44 Angstrom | 7.45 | 13.9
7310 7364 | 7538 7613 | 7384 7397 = -1.21 Angstrom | 12.6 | 14.8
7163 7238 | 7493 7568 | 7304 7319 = -2.32 Angstrom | 8.35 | 15.3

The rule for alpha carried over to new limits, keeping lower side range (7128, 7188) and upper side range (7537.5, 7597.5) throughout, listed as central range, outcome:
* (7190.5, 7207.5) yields 0.0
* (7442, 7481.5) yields -4.1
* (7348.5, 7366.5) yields -3.2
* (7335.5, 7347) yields -1.9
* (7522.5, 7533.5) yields -0.7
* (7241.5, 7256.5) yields -1.2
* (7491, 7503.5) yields -0.5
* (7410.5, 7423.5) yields -1.9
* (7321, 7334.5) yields -1.9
